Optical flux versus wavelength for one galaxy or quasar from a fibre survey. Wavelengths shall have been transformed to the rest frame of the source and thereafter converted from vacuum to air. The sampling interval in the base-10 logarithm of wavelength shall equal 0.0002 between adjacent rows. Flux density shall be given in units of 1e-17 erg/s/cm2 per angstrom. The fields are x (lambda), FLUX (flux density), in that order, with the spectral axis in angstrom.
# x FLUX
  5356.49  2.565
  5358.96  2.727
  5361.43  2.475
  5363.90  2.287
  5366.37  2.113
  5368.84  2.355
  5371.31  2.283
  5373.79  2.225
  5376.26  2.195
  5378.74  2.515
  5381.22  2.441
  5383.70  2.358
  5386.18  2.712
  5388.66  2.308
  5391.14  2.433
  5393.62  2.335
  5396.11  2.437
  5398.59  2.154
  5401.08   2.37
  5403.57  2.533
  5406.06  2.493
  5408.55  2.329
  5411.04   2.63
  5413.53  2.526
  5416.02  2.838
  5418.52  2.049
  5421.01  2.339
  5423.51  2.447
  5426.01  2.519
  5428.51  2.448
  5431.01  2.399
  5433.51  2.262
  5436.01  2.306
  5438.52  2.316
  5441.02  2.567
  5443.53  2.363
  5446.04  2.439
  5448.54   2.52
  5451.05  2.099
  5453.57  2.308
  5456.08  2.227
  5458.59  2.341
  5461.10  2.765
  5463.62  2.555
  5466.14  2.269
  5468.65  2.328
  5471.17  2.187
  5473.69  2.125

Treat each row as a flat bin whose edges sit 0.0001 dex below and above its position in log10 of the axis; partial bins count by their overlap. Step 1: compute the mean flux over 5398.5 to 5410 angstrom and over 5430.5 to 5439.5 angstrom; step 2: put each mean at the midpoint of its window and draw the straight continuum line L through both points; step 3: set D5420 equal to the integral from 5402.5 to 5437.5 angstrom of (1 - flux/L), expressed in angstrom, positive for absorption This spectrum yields -1.2 angstrom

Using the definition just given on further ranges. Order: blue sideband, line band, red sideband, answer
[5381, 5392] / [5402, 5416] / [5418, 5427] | -0.8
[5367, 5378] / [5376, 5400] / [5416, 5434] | -1.0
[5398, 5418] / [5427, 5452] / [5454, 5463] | 0.8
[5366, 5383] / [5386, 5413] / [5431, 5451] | -1.0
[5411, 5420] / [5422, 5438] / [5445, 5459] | 0.2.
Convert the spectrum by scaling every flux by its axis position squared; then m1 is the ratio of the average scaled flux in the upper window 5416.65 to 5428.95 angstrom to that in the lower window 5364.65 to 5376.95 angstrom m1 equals 1.1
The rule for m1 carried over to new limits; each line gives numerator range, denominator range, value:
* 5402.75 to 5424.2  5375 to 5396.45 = 1.03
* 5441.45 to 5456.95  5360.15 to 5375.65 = 1.05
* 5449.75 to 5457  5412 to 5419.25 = 0.89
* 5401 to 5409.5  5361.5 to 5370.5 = 1.09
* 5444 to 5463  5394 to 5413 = 1.01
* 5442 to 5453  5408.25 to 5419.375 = 0.95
